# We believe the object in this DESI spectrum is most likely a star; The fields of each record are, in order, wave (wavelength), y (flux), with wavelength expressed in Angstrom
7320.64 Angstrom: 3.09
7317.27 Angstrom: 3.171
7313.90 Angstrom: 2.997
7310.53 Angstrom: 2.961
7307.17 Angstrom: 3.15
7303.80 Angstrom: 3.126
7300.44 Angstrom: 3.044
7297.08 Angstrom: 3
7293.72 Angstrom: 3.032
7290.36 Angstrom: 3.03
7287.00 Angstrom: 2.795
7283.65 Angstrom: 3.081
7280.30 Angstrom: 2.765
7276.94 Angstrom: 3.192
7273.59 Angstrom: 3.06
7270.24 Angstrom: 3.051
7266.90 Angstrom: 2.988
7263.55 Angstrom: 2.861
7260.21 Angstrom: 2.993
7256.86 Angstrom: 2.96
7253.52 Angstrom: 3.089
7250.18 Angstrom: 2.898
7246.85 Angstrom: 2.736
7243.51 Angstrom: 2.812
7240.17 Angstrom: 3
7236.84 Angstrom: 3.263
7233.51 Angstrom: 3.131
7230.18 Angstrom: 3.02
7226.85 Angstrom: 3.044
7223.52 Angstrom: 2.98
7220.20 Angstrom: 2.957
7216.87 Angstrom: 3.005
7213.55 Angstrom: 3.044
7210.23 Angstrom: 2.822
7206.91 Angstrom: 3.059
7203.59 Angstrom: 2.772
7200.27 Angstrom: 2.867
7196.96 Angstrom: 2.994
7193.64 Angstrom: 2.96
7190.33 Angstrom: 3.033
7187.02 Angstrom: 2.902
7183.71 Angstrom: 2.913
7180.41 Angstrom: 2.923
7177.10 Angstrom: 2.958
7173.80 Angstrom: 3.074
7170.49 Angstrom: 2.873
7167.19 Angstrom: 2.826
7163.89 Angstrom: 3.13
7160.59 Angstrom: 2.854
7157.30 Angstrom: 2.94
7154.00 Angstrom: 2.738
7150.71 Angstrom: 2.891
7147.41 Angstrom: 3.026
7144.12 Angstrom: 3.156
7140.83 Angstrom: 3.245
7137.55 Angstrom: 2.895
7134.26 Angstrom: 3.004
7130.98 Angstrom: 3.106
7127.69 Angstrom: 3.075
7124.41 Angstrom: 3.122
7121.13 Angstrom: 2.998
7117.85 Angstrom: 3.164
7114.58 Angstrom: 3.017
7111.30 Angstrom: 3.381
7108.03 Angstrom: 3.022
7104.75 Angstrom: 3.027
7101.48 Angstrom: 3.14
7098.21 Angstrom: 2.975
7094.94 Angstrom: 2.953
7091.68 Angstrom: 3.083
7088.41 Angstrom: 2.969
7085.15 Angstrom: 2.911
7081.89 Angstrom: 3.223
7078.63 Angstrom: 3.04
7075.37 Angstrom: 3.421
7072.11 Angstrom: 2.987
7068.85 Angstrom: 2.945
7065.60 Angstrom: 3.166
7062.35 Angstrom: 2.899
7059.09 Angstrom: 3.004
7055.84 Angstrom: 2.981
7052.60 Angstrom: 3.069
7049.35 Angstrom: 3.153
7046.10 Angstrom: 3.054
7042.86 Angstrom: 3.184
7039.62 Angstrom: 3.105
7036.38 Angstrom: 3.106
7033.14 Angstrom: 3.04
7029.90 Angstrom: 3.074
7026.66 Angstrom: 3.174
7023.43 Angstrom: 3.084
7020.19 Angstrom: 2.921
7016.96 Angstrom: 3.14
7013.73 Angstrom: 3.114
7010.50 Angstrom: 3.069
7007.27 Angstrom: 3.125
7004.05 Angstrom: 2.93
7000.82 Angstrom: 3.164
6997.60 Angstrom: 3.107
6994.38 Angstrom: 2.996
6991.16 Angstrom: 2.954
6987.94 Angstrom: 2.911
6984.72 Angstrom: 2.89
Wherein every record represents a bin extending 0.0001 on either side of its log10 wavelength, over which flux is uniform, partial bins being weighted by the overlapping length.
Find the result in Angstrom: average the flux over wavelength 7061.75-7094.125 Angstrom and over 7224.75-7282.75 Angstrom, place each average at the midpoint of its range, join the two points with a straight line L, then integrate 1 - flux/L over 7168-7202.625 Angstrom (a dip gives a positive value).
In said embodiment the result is 0.90 Angstrom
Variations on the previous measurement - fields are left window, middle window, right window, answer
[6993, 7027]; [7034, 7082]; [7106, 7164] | -0.4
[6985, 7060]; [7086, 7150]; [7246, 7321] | -0.6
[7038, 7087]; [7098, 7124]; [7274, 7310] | -0.3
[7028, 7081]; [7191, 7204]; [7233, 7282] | 0.4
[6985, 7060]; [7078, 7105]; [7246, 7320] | 0.1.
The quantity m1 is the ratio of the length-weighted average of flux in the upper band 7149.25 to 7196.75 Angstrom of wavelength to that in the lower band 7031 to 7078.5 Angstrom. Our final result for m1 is 0.95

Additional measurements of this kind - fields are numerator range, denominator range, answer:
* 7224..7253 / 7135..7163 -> 1.01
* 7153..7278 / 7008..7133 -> 0.96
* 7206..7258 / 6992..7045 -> 0.97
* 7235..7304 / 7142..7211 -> 1.02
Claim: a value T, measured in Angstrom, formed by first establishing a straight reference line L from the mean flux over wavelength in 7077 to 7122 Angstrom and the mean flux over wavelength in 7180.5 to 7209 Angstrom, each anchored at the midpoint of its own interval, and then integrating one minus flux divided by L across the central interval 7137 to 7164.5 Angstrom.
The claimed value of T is 0.1 Angstrom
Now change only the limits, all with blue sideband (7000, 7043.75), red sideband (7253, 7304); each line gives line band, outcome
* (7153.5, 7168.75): 0.6 Angstrom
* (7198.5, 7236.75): 0.4 Angstrom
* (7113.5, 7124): -0.1 Angstrom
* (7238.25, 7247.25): 0.4 Angstrom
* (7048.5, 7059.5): 0.1 Angstrom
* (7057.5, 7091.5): 0.1 Angstrom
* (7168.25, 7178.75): 0.3 Angstrom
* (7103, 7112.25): -0.2 Angstrom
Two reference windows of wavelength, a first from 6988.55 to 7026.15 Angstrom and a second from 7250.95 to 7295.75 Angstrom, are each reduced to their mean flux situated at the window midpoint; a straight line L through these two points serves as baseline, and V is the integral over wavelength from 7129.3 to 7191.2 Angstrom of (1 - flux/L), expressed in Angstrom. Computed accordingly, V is 0.9 Angstrom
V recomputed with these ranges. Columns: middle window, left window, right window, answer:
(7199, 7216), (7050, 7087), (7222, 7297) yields 0.52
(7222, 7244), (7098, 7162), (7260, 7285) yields -0.28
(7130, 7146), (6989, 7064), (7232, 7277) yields -0.26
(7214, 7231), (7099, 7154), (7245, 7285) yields -0.01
